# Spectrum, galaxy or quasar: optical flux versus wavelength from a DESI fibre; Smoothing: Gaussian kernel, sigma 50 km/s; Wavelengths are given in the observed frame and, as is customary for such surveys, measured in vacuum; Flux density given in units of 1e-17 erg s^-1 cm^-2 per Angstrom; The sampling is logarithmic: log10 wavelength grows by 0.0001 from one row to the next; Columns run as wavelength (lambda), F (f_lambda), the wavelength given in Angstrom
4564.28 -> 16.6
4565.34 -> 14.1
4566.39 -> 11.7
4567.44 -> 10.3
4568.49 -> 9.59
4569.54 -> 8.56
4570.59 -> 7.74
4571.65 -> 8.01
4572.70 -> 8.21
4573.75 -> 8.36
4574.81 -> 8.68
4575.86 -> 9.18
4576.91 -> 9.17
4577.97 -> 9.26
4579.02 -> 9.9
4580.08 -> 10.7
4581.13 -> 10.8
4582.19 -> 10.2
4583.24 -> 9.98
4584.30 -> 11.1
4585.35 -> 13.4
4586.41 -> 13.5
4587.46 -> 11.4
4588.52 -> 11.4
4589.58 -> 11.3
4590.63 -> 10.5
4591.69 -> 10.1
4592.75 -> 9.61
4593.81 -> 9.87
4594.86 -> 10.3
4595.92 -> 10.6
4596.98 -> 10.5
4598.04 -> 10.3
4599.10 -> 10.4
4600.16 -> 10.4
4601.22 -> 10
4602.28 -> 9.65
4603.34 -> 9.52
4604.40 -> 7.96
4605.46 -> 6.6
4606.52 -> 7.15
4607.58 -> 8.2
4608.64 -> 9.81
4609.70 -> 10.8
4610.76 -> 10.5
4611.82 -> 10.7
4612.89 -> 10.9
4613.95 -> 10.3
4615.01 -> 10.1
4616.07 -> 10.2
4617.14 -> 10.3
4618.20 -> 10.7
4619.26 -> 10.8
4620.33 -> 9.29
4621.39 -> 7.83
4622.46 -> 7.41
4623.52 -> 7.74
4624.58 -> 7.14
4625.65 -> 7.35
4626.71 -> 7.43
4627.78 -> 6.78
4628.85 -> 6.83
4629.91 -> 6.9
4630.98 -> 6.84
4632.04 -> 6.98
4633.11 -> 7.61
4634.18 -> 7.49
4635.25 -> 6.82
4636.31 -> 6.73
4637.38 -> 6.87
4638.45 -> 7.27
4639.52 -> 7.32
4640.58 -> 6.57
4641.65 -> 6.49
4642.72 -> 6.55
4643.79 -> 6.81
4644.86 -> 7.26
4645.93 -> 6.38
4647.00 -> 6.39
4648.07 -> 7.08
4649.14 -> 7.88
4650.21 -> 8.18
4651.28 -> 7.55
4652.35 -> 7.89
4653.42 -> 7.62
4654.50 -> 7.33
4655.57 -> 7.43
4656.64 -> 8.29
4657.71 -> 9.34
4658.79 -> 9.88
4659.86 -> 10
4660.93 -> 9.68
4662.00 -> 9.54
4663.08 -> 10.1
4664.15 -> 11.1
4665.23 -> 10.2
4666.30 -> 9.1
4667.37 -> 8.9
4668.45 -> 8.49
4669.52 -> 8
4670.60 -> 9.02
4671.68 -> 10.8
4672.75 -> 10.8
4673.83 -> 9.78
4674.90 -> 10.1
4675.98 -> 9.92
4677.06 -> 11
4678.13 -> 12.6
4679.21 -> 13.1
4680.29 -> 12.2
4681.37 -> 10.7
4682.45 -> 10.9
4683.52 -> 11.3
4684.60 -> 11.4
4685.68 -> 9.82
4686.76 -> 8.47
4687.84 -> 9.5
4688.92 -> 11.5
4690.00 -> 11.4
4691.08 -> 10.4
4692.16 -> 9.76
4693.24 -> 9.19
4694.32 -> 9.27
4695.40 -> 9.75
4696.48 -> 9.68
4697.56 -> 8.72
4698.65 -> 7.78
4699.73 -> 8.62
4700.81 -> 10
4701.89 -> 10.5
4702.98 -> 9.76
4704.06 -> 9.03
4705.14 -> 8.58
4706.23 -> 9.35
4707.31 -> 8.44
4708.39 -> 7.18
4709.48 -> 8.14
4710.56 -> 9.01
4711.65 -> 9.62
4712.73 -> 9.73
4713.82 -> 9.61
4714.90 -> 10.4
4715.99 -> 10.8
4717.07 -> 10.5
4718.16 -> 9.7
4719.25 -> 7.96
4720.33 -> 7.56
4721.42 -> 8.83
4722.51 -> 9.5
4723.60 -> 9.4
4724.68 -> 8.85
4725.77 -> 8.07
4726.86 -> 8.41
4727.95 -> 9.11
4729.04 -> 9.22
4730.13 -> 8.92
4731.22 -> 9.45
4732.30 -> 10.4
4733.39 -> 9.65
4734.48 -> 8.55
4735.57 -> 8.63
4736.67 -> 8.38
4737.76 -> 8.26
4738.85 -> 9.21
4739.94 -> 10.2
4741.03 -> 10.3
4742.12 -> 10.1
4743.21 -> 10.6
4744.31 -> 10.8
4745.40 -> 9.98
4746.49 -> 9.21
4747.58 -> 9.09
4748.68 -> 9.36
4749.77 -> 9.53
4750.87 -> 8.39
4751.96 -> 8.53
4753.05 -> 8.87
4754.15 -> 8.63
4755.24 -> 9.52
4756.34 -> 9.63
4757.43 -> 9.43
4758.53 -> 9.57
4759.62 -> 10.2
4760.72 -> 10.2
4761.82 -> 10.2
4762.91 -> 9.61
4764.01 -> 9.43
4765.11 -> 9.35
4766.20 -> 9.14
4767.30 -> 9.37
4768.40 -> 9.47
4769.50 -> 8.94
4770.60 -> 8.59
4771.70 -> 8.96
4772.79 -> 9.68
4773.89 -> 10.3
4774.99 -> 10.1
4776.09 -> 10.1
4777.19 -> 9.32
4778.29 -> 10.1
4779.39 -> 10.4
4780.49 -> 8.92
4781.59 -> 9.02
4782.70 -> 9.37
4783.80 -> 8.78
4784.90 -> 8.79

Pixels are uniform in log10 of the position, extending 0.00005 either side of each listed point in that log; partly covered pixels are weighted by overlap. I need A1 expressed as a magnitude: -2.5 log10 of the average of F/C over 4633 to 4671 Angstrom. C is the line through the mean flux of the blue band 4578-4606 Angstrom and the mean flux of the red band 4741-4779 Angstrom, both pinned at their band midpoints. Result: 0.24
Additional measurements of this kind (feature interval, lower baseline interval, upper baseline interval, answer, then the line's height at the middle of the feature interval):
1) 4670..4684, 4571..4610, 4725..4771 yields -0.141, 9.6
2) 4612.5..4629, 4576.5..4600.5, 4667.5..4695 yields 0.191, 10.5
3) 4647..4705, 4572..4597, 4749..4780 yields 0.033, 9.89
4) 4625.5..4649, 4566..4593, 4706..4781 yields 0.377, 9.84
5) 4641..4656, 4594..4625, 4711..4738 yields 0.292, 9.42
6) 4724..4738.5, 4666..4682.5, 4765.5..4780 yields 0.112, 9.9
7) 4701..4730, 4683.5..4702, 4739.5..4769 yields 0.066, 9.7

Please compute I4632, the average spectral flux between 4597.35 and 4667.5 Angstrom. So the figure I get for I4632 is 8.45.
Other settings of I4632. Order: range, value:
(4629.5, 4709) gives 8.94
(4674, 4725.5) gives 9.77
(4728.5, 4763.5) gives 9.46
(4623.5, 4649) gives 6.98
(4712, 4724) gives 9.46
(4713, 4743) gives 9.28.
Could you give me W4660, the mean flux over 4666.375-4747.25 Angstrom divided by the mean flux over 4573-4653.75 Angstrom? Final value 1.08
